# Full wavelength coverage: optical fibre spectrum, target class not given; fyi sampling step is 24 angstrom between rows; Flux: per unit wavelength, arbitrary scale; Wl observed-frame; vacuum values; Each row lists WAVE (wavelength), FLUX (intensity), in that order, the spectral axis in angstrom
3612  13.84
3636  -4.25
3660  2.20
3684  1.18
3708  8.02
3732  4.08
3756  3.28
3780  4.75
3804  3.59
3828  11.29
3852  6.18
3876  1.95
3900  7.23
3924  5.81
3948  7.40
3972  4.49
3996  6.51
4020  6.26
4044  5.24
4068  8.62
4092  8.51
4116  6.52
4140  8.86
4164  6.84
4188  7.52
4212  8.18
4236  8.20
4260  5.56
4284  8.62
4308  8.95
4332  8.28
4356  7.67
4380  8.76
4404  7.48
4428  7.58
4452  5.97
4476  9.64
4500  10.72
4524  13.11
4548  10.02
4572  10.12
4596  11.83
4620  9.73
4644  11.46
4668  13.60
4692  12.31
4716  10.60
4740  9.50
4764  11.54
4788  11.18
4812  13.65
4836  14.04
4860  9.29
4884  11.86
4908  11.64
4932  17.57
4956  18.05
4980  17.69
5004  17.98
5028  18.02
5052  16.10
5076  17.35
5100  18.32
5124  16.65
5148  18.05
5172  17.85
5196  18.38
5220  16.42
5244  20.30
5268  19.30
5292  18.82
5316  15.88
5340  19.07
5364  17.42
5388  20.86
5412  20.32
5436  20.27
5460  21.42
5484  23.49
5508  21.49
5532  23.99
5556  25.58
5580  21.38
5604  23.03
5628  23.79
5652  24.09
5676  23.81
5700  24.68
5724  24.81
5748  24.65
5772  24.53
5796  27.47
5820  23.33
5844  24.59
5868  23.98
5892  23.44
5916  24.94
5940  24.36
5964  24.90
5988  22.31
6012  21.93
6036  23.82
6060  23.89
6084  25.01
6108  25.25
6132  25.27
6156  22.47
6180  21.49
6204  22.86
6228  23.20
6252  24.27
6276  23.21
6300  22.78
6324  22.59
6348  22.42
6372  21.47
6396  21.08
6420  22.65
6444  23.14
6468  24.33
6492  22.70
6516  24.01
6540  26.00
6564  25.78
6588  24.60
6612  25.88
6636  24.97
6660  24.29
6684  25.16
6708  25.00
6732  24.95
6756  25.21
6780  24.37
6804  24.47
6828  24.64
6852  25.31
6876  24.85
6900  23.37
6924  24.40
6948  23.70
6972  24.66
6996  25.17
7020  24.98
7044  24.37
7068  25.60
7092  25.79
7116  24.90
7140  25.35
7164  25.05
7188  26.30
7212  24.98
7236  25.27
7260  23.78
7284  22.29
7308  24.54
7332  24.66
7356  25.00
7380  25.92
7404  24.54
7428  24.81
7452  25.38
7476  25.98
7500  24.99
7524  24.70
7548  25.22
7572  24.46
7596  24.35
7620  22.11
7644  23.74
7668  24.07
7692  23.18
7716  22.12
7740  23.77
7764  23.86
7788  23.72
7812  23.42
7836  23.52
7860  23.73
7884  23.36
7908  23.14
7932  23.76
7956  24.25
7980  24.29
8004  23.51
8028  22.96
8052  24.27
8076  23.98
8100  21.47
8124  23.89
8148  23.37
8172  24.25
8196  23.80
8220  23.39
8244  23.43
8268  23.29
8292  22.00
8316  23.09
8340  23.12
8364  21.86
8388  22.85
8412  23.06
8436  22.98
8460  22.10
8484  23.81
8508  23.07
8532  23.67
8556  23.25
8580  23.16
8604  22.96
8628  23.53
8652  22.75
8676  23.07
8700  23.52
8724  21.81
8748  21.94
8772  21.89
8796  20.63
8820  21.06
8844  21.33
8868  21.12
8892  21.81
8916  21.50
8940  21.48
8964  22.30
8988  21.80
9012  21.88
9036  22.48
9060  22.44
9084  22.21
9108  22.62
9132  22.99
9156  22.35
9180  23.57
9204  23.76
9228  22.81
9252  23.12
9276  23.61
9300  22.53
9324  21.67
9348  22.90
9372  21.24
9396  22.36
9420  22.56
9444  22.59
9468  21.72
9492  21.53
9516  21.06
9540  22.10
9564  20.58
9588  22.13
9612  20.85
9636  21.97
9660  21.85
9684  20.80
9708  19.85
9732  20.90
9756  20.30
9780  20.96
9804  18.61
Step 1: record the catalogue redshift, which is 0.23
